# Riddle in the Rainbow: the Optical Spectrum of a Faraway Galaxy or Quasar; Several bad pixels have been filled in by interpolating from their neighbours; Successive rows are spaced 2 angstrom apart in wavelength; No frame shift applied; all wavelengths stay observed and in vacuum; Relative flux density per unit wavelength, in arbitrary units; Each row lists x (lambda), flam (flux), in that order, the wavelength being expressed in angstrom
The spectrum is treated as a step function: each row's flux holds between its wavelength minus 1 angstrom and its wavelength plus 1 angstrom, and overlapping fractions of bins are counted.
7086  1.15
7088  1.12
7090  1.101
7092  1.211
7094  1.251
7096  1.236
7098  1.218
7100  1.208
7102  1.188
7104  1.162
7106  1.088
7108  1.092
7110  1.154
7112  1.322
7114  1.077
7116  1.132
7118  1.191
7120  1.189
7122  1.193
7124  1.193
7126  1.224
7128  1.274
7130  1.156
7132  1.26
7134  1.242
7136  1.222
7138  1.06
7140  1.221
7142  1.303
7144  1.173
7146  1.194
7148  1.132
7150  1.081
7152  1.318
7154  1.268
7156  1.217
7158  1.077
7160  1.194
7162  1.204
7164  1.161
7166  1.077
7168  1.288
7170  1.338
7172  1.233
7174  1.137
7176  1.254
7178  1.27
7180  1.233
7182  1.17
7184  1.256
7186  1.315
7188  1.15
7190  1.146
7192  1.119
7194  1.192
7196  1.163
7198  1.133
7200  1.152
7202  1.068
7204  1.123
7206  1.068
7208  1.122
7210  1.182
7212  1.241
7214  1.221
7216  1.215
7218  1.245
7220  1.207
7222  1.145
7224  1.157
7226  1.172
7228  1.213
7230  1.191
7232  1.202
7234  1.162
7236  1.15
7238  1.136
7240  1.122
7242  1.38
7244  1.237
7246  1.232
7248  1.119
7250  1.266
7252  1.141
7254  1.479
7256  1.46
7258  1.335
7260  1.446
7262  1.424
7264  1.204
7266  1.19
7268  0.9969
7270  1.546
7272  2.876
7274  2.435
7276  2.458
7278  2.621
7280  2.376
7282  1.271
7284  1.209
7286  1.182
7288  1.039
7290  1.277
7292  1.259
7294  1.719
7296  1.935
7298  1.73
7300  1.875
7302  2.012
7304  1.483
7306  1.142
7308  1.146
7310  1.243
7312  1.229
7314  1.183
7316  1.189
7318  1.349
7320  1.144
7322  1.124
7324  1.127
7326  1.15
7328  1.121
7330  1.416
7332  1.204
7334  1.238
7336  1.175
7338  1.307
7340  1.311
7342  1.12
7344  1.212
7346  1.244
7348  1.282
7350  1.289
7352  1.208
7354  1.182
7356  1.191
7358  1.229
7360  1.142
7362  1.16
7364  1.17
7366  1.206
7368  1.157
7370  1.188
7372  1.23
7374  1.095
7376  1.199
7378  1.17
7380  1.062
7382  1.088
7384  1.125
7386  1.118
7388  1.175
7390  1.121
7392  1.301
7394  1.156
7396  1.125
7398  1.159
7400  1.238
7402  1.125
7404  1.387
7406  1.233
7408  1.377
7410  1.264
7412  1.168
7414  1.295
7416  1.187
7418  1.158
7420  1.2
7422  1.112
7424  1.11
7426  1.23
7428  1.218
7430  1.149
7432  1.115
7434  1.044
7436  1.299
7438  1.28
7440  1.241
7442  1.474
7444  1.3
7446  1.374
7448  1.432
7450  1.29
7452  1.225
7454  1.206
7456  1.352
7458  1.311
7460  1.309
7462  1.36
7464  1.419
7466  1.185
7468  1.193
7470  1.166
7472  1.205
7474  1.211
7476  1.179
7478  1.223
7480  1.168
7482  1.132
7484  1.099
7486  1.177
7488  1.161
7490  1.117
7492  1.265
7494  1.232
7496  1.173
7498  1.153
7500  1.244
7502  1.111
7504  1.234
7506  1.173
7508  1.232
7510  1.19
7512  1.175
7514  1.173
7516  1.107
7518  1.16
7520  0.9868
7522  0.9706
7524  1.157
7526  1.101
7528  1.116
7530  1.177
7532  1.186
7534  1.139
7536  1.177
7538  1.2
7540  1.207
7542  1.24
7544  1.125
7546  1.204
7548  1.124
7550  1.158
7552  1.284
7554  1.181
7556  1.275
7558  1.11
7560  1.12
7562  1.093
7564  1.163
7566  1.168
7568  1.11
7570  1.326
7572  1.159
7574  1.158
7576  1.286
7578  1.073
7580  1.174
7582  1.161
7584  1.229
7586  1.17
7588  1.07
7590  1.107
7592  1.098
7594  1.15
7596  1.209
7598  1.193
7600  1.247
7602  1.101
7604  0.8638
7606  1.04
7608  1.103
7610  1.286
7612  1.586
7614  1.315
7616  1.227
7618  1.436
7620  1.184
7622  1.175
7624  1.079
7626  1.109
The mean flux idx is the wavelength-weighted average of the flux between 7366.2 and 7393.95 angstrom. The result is 1.16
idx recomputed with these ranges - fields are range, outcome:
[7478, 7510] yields 1.18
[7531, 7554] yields 1.19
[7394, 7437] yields 1.2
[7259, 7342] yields 1.47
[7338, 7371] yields 1.21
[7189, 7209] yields 1.13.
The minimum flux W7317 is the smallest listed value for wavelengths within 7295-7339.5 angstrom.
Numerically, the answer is 1.121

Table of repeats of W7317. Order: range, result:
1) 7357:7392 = 1.062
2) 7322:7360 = 1.12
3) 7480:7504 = 1.099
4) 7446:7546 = 0.9706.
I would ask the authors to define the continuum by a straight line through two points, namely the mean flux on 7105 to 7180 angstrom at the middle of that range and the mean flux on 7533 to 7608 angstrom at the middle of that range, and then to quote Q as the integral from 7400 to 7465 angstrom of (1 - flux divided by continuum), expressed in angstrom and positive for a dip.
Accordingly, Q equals -4.83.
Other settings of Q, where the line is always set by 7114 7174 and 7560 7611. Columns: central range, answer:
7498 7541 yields 0.11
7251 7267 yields -2.03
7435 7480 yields -4.56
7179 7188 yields -0.30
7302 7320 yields -1.58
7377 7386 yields 0.46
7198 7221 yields 0.46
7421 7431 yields 0.02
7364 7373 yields -0.15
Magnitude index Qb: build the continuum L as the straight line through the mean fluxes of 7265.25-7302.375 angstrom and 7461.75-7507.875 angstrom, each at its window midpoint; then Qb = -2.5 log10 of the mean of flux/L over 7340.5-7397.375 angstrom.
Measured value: 0.27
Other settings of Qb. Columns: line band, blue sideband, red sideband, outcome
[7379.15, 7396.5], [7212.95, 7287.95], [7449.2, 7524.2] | 0.13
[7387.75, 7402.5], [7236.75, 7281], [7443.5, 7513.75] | 0.15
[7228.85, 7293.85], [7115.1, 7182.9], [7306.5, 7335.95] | -0.21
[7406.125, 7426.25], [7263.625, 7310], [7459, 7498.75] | 0.12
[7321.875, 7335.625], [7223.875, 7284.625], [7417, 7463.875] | 0.15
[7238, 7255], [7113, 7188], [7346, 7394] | -0.04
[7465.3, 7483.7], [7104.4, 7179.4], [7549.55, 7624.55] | 0.00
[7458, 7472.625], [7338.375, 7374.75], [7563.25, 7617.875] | -0.07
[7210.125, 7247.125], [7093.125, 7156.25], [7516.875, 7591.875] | -0.01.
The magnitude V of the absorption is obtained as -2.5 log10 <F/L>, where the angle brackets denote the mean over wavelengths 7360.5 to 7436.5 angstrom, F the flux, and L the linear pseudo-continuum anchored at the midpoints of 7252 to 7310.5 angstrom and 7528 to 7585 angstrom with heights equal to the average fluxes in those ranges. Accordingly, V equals 0.20 mag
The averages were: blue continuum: 1.59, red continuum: 1.18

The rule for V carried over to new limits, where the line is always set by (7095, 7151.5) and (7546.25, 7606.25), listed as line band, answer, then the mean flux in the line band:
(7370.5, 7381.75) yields 0.019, 1.15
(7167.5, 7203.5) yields -0.015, 1.2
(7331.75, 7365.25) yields -0.041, 1.22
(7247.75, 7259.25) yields -0.120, 1.31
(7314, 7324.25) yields -0.016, 1.19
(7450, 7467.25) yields -0.116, 1.29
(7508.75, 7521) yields 0.024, 1.13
